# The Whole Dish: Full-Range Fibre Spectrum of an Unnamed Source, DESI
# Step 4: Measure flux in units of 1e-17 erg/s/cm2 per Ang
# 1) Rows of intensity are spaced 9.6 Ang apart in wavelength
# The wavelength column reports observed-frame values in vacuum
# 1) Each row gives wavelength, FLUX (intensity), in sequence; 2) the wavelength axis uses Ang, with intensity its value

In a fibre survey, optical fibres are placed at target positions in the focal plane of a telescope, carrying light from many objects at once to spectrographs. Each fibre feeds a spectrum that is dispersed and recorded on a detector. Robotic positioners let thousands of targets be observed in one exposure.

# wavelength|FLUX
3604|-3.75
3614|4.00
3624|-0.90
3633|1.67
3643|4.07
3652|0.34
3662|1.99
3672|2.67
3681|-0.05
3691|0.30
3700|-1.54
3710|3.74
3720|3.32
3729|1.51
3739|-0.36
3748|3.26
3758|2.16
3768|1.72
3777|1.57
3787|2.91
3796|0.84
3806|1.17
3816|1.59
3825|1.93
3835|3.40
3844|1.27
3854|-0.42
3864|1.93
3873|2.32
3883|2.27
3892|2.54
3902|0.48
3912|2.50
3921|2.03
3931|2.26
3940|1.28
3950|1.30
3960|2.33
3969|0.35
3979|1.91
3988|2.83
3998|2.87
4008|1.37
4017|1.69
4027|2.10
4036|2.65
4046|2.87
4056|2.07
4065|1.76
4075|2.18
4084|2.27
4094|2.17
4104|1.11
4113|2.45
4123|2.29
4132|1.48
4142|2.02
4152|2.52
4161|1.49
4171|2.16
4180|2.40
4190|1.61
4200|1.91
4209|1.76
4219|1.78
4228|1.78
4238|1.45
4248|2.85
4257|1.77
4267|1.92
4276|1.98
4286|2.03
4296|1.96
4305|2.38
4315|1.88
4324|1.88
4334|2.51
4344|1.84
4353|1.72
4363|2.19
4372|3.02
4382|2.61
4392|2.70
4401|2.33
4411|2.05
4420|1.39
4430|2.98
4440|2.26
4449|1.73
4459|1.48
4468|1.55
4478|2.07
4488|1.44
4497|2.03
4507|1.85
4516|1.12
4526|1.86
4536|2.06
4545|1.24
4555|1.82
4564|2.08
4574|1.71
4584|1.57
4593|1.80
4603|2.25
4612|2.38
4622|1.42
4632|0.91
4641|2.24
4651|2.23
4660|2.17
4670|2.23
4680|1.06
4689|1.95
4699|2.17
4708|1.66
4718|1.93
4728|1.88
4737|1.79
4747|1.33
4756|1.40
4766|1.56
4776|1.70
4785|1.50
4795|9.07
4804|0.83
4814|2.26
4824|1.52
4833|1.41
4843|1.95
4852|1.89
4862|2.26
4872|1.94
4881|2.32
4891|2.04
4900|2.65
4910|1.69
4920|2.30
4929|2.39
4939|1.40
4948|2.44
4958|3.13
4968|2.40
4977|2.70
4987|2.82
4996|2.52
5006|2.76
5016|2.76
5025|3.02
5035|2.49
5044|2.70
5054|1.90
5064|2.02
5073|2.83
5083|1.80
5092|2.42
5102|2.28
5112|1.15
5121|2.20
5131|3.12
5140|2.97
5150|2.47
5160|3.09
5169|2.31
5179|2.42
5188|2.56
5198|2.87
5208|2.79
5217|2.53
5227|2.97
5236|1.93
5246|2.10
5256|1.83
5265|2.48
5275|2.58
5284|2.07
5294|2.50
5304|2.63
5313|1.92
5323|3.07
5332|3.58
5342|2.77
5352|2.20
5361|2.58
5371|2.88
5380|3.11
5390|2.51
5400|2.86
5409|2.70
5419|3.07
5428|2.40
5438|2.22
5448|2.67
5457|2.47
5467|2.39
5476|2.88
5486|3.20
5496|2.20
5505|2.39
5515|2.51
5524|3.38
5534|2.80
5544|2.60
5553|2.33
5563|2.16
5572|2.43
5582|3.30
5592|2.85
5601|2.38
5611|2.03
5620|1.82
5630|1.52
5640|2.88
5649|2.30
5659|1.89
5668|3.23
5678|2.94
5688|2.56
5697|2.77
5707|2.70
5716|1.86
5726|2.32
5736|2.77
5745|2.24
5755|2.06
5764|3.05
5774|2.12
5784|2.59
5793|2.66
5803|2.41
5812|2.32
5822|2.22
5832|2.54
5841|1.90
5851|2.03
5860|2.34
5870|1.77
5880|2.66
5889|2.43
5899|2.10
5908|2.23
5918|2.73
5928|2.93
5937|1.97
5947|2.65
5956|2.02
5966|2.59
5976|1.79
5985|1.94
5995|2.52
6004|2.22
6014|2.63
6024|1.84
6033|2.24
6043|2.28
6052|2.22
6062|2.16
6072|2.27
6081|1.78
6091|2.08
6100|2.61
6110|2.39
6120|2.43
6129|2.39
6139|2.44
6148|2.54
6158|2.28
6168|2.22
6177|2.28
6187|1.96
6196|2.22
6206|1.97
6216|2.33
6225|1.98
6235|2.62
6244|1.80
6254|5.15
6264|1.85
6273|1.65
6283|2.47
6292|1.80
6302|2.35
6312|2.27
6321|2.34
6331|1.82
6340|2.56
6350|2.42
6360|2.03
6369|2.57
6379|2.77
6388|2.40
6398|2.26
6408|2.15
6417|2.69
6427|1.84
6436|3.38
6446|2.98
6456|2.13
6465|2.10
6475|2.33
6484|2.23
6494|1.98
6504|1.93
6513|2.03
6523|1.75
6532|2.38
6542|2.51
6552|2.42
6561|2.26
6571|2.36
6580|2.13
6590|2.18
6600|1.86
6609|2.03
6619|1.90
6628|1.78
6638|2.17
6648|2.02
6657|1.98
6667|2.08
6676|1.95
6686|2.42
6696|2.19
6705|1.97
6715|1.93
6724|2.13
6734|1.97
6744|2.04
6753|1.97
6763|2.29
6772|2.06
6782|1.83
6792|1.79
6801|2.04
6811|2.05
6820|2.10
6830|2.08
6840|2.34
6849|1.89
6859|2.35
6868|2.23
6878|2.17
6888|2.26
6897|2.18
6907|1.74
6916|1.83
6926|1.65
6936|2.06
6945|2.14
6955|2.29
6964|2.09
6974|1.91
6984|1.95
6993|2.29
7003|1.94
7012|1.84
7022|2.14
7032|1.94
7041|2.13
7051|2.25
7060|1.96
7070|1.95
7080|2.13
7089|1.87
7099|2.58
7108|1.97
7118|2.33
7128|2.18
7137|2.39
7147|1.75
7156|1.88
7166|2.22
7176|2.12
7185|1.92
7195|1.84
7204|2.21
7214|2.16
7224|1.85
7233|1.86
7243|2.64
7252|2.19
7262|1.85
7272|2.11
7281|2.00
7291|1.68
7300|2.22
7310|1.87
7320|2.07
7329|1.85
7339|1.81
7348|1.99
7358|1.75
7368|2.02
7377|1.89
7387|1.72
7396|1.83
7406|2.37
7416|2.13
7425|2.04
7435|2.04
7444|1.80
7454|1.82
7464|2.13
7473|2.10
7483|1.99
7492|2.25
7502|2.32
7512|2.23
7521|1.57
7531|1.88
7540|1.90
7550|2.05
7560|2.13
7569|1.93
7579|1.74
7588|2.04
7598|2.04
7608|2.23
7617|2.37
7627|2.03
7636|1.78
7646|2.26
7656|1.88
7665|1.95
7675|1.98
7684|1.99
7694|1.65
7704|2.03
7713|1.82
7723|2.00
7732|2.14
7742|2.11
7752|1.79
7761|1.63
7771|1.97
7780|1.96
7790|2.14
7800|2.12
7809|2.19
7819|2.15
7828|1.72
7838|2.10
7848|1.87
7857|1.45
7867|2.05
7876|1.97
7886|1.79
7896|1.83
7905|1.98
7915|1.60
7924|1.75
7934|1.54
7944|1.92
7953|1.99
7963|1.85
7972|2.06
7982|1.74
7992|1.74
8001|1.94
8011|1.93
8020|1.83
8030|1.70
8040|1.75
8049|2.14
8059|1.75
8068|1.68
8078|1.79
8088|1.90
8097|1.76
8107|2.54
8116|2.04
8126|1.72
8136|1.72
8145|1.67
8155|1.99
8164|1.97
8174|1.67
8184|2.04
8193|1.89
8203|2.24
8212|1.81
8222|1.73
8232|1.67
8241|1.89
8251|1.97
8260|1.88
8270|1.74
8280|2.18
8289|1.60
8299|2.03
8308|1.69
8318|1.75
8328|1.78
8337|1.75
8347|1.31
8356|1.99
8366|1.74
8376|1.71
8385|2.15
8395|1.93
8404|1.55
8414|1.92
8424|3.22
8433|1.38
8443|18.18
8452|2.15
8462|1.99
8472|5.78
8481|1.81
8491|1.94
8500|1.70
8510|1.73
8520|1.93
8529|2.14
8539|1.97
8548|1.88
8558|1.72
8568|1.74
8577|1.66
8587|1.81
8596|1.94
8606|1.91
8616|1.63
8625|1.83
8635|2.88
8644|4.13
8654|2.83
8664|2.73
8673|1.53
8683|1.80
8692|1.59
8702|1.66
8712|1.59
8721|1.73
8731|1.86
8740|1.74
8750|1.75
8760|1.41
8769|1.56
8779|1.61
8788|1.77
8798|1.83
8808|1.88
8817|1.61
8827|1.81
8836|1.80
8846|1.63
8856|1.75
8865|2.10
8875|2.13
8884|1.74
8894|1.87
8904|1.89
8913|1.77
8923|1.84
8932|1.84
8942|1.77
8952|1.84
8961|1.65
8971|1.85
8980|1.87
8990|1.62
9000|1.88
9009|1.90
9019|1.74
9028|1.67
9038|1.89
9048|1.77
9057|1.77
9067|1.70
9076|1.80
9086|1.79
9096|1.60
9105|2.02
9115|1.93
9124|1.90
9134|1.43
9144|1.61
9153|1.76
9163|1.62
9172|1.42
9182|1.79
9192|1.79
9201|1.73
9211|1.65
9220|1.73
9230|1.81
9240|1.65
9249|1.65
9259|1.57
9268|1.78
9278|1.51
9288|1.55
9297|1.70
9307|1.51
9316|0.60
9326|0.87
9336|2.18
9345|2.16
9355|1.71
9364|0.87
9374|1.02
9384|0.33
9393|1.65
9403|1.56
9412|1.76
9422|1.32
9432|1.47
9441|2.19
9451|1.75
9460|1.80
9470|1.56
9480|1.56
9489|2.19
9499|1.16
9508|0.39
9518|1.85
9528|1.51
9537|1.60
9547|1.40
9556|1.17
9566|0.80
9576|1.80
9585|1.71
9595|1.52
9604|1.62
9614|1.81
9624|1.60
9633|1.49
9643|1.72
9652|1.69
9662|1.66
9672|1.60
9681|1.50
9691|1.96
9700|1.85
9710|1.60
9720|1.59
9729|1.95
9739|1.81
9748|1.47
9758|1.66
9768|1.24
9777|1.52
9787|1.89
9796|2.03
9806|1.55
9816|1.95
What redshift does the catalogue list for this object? 0.29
